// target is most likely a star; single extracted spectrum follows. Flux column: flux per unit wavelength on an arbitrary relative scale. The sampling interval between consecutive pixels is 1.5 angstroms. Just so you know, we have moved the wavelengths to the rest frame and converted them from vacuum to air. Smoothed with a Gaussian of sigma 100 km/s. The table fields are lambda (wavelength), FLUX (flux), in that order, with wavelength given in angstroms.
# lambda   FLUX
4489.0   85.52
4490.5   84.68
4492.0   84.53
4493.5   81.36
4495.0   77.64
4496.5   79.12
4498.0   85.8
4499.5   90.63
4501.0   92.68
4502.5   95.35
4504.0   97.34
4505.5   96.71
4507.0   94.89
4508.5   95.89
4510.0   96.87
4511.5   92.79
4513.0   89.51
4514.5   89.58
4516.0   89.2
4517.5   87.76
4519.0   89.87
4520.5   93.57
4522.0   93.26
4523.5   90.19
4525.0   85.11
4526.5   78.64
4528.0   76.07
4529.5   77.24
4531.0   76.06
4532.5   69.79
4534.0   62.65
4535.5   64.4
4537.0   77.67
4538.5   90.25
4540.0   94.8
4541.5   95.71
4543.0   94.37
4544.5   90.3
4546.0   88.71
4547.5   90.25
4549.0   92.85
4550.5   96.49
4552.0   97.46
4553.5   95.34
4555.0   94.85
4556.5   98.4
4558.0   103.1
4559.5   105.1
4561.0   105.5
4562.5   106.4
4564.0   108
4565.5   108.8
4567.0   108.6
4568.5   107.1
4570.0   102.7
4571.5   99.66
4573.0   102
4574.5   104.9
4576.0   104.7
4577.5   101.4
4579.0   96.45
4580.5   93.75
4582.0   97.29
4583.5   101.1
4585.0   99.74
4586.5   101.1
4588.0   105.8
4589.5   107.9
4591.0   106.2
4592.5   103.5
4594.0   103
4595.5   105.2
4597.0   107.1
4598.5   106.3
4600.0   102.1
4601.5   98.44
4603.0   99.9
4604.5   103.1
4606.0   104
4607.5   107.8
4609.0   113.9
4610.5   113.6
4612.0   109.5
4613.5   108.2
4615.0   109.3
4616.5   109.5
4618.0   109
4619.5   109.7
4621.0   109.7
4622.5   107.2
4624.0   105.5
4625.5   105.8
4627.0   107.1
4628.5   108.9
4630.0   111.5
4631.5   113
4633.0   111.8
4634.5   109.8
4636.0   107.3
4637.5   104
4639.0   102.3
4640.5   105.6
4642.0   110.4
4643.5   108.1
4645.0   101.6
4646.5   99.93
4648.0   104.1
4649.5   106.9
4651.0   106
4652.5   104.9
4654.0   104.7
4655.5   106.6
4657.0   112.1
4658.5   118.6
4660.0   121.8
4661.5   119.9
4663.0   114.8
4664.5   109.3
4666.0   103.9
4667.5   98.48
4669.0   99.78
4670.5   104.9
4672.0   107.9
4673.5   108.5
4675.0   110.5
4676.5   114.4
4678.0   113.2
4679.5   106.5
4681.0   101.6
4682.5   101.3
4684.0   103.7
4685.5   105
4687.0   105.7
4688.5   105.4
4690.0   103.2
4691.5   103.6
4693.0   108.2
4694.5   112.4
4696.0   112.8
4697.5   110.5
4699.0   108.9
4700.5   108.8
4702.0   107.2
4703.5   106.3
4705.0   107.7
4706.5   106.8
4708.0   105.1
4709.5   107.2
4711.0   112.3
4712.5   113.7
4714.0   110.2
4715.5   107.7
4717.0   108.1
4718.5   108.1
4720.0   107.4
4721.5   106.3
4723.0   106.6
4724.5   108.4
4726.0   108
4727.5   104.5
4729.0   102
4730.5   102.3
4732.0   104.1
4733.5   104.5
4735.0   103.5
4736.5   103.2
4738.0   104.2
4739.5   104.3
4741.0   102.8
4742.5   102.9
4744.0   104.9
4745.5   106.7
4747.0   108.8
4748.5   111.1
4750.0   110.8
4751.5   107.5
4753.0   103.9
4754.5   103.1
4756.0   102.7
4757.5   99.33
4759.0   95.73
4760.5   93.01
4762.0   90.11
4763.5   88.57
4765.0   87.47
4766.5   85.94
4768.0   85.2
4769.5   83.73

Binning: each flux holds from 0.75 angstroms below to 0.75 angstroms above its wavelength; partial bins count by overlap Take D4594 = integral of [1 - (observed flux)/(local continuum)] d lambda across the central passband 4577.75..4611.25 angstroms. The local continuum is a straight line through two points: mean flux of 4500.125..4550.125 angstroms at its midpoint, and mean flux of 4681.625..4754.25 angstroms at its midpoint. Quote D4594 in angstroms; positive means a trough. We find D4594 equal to -3.2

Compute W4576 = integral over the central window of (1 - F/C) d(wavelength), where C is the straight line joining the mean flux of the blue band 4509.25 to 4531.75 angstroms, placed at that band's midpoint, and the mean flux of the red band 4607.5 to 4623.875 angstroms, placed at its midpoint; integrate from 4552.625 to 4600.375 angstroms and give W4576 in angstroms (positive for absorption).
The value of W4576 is -1.2 angstroms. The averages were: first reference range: 87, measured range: 103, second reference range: 110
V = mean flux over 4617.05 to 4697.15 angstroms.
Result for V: 108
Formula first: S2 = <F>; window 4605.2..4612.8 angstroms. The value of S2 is 110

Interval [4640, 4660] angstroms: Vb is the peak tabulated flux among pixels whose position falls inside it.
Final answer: 121.8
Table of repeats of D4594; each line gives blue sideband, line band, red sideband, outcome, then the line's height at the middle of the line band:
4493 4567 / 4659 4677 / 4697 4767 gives -1.7 angstroms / 100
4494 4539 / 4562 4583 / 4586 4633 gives -0.9 angstroms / 98.6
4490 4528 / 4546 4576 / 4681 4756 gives -2.5 angstroms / 93.4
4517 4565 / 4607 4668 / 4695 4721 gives -4.8 angstroms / 101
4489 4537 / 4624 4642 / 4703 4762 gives -2.2 angstroms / 96.4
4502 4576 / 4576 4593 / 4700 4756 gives -0.9 angstroms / 96.1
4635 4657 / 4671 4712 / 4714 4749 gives -0.8 angstroms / 106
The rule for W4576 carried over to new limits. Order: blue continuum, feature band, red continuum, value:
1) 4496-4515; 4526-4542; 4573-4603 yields 2.94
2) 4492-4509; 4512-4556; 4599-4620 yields 3.76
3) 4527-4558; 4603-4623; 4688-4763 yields -3.11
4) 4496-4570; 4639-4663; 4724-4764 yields -2.62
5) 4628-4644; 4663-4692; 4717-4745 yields 0.28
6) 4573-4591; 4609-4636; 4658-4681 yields -1.05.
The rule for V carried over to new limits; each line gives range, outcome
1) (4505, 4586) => 93.4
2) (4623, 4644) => 108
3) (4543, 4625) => 103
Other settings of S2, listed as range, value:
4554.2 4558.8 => 98.8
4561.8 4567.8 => 108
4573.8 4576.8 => 105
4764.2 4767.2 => 86.7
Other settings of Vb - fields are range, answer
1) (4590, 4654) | 113.9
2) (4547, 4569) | 108.8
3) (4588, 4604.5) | 107.9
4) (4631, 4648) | 113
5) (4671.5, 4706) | 114.4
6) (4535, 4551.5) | 96.49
